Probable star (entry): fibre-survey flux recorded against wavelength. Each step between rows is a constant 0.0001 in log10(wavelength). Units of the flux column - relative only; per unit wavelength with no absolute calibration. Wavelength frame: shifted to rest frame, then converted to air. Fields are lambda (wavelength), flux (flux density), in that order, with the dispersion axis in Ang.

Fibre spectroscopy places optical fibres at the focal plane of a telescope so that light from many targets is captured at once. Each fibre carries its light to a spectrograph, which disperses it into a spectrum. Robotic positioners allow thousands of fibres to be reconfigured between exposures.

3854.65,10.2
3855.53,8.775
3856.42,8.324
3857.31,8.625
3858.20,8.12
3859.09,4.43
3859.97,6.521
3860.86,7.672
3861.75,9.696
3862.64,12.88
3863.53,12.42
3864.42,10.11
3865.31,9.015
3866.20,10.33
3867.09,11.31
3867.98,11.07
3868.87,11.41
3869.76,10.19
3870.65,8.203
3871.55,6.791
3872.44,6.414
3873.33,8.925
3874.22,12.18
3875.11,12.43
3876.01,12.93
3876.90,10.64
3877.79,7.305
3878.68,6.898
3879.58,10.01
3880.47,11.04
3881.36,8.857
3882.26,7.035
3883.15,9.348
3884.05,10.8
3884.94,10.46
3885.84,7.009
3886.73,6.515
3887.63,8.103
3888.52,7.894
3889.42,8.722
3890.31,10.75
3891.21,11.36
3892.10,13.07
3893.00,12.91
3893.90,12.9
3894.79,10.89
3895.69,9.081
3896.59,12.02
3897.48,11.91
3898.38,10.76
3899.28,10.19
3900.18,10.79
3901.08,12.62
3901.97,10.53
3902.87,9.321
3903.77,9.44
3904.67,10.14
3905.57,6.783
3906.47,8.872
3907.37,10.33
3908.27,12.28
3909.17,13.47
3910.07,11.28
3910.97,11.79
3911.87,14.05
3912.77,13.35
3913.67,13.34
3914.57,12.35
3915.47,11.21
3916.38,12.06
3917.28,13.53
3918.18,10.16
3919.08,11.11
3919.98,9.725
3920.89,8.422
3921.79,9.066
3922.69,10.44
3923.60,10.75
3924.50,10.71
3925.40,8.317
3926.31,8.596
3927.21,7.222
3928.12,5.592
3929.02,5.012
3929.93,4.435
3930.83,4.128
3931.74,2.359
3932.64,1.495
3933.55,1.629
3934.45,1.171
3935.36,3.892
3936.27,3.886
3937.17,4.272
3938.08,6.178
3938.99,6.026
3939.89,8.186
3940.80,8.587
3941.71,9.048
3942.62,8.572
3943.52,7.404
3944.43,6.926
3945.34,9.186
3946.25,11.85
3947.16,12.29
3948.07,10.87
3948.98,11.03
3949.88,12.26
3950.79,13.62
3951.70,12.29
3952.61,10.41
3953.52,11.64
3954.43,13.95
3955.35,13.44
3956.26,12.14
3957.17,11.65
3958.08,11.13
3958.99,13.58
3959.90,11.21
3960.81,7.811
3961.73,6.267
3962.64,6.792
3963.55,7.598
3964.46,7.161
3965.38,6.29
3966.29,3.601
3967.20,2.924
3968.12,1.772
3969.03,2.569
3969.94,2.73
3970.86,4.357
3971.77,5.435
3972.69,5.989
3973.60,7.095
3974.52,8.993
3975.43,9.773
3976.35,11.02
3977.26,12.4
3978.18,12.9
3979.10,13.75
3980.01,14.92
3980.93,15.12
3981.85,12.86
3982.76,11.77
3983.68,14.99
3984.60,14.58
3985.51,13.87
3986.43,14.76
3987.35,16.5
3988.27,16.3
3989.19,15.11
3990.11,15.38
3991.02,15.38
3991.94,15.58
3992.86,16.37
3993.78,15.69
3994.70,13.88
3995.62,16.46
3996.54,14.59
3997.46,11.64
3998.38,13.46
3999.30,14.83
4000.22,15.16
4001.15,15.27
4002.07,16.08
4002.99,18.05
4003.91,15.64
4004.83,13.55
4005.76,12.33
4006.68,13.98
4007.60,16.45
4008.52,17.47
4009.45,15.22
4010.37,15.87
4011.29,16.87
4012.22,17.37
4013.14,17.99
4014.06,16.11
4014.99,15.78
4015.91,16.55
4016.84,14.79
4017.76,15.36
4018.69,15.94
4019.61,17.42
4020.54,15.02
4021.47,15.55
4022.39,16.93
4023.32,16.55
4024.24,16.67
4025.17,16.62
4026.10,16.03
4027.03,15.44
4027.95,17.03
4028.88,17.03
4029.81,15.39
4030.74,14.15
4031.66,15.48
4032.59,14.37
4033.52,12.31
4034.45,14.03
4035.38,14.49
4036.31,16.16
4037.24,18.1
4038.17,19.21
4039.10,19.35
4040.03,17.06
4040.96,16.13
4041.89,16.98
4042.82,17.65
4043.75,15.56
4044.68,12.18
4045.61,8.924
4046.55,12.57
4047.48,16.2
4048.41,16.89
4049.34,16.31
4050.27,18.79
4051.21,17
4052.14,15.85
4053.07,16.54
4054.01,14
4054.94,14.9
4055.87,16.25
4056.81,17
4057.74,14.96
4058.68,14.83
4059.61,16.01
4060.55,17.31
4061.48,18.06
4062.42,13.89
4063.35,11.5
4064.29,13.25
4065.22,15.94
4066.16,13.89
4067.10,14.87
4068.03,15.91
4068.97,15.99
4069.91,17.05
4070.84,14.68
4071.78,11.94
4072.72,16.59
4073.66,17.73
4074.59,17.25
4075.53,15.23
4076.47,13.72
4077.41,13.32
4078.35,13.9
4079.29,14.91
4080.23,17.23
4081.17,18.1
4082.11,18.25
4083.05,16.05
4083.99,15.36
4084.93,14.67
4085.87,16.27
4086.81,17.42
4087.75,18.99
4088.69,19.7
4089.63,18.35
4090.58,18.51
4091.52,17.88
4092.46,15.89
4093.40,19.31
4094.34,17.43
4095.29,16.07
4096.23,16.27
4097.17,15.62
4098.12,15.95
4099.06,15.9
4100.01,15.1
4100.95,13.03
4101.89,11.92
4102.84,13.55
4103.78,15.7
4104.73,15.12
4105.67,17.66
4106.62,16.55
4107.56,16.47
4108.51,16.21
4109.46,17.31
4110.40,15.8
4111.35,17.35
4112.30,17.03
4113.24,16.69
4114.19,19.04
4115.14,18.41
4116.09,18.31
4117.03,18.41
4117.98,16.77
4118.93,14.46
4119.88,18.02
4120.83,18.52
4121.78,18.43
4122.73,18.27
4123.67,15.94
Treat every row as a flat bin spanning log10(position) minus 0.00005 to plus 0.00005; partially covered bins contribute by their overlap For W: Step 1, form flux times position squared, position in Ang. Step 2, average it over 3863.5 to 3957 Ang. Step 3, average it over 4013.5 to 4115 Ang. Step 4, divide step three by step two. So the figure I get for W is 1.80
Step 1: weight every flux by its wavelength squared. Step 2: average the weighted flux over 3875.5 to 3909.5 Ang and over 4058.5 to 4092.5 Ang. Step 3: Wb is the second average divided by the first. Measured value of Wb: 1.7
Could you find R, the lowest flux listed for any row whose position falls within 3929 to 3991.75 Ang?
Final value 1.171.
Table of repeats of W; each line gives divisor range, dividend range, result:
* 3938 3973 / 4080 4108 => 2.05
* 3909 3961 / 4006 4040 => 1.81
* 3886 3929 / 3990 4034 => 1.57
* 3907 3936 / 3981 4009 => 1.76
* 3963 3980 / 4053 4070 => 2.21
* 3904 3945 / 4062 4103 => 2.04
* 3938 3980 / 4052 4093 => 1.87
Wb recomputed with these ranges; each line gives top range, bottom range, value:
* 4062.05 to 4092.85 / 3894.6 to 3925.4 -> 1.58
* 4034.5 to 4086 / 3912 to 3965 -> 1.86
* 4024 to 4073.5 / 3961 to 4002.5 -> 1.42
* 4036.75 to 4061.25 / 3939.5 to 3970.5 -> 1.87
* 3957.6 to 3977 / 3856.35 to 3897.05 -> 0.75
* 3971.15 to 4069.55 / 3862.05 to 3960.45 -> 1.64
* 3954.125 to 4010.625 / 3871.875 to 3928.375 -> 1.22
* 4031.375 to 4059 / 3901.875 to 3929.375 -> 1.62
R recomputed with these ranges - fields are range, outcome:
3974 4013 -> 8.993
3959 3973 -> 1.772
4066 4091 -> 11.94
